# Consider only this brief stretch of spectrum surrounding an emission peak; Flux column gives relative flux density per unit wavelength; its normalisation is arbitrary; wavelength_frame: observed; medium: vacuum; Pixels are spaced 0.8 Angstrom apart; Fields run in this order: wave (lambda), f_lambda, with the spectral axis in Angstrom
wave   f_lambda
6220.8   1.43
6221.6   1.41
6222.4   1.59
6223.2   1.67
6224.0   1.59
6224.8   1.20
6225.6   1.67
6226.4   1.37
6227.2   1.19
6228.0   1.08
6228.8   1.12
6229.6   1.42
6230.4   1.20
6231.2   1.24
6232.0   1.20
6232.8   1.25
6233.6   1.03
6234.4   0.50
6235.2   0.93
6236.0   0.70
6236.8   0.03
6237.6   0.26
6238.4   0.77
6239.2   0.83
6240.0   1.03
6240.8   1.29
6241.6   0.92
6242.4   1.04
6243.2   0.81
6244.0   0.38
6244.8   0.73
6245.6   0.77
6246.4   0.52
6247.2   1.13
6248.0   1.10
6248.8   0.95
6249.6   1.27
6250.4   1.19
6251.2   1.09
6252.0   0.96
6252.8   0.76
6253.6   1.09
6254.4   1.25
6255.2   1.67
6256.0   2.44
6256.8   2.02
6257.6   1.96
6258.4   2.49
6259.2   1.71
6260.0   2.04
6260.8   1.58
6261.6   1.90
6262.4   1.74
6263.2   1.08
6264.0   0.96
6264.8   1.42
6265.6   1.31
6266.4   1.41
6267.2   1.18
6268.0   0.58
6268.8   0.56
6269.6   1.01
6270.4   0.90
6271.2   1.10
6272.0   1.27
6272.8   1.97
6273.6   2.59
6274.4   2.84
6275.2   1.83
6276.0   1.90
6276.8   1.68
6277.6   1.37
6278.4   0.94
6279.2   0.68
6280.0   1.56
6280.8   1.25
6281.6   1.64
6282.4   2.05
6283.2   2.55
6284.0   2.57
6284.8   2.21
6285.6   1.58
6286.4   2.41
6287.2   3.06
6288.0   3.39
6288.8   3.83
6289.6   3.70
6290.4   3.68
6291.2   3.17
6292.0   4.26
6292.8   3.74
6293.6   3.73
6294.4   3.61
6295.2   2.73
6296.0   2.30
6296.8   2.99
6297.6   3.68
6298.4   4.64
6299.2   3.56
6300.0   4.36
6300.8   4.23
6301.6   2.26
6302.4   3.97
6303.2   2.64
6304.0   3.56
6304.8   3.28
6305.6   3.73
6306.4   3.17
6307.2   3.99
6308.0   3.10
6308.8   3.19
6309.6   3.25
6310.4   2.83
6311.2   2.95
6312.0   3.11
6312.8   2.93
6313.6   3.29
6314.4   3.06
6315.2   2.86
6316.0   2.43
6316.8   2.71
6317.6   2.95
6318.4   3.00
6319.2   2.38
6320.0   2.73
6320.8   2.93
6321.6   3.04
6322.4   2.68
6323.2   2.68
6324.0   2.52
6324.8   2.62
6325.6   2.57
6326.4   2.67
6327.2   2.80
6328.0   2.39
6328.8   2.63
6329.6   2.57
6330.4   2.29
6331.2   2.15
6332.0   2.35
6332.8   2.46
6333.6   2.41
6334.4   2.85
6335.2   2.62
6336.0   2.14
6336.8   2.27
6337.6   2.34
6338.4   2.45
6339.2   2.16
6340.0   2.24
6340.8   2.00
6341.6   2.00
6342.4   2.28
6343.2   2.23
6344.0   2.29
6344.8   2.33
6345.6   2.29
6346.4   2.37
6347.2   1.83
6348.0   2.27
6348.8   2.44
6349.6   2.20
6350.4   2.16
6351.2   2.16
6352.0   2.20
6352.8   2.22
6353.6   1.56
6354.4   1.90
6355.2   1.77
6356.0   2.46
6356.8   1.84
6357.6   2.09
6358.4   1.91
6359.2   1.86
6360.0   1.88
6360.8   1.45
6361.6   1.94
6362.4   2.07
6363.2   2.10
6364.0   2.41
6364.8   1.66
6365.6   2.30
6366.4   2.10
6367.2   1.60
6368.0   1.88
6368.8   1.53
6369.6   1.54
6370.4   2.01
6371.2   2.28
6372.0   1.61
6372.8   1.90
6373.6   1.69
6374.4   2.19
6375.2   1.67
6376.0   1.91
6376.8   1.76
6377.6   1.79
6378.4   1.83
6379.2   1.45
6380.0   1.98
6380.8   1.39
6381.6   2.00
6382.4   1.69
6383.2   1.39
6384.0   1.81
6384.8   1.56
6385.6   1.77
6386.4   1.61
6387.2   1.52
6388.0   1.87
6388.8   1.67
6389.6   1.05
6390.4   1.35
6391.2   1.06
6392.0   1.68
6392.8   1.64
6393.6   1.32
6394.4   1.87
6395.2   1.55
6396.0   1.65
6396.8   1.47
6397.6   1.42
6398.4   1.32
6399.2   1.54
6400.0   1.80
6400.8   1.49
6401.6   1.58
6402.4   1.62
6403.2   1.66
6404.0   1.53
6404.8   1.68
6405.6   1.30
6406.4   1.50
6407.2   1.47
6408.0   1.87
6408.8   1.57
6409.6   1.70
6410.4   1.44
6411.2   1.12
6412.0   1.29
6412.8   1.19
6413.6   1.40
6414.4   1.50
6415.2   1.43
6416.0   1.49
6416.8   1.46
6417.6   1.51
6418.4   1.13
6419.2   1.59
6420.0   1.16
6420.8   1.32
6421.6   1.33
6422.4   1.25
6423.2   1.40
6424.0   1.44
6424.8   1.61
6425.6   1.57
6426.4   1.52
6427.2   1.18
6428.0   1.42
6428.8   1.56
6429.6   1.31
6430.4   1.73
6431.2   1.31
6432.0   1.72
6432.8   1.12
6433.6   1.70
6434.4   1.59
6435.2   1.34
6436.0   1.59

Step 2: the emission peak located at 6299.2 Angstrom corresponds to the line C IV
